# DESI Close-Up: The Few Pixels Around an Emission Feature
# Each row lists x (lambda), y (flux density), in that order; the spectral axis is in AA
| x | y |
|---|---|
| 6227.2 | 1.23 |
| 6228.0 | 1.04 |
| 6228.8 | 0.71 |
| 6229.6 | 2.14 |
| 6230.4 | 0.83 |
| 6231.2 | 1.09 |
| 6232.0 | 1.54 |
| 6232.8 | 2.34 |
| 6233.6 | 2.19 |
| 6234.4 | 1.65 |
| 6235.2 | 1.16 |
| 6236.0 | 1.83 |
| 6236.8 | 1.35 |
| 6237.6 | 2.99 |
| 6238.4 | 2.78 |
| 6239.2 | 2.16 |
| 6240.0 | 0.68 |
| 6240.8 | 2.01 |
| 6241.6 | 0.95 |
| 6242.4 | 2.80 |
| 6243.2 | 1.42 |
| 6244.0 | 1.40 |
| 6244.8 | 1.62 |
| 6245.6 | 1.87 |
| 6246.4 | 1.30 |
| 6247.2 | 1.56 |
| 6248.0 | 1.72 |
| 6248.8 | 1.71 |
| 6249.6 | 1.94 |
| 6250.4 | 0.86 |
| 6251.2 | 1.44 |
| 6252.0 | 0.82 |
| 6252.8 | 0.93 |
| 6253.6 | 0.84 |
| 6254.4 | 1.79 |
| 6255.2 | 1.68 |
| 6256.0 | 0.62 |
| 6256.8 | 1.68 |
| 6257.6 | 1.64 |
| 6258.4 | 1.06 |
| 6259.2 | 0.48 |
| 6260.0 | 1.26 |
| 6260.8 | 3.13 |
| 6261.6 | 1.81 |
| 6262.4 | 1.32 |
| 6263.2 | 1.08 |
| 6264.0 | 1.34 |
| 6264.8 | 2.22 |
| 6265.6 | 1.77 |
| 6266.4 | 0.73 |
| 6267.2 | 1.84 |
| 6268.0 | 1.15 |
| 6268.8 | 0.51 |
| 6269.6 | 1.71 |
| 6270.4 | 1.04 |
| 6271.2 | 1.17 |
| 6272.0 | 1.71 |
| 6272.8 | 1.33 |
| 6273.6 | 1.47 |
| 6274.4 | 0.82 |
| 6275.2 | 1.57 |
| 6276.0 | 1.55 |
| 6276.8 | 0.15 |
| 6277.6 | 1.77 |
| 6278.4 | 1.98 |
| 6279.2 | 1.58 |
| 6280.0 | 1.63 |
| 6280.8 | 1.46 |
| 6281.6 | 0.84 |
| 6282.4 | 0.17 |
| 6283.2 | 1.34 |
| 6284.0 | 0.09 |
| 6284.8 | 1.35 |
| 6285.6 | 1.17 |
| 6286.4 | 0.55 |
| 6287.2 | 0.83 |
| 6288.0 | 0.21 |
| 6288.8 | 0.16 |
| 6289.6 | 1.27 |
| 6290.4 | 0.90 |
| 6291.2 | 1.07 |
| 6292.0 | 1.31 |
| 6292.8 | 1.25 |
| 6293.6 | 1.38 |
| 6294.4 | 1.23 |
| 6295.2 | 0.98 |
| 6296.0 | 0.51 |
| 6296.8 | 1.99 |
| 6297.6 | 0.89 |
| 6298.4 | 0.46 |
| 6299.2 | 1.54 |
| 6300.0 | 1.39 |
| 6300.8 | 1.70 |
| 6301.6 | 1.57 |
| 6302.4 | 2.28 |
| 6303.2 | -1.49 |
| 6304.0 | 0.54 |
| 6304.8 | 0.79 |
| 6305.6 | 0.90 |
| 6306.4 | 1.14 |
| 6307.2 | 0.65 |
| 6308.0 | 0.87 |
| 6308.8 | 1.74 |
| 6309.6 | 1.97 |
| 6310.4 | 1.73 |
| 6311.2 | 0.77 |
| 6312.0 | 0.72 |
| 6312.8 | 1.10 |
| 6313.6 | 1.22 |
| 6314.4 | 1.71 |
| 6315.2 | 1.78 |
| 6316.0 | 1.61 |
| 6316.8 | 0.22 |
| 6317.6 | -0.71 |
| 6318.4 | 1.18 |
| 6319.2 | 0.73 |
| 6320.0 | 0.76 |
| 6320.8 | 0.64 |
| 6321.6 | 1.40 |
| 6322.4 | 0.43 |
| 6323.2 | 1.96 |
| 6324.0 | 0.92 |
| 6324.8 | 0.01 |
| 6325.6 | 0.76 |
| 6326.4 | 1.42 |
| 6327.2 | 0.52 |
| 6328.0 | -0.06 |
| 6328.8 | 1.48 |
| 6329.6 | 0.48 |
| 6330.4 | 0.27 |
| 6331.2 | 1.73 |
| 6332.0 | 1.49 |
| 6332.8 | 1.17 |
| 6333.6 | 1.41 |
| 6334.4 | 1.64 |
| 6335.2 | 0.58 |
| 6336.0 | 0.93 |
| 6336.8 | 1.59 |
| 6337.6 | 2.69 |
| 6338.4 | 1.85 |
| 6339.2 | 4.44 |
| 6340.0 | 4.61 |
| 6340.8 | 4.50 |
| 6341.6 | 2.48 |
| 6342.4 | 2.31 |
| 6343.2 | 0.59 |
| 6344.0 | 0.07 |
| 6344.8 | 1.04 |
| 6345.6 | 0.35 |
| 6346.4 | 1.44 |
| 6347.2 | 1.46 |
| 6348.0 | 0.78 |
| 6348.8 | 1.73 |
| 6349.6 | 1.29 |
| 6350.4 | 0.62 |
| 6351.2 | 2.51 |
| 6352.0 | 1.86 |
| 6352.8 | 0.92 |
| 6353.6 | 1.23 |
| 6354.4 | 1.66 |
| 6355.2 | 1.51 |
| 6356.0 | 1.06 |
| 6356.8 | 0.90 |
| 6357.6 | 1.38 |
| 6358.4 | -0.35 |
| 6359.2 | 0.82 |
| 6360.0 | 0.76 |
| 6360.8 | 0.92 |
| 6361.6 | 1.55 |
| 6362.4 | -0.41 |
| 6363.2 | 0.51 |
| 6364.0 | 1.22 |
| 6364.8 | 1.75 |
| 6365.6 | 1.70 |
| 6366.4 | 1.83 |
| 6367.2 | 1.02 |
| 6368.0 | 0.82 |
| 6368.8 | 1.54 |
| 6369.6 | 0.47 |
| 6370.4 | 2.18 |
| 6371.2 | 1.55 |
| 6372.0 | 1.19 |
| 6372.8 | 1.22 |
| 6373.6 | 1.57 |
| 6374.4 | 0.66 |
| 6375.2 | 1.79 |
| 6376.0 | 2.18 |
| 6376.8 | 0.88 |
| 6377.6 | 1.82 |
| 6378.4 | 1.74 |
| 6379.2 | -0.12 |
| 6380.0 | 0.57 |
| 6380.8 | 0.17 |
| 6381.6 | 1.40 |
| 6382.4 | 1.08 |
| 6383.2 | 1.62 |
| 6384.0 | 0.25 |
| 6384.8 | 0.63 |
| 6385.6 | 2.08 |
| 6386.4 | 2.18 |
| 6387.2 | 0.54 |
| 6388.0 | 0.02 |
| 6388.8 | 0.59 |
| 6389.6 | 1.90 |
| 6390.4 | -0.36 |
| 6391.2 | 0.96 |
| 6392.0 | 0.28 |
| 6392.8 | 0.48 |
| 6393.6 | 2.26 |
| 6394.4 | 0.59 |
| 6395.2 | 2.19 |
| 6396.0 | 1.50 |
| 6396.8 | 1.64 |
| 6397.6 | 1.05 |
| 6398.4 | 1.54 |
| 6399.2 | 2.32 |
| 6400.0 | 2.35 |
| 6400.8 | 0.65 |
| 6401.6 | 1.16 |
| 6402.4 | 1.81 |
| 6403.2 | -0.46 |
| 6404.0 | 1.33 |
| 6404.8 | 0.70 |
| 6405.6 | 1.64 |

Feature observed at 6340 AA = H-beta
